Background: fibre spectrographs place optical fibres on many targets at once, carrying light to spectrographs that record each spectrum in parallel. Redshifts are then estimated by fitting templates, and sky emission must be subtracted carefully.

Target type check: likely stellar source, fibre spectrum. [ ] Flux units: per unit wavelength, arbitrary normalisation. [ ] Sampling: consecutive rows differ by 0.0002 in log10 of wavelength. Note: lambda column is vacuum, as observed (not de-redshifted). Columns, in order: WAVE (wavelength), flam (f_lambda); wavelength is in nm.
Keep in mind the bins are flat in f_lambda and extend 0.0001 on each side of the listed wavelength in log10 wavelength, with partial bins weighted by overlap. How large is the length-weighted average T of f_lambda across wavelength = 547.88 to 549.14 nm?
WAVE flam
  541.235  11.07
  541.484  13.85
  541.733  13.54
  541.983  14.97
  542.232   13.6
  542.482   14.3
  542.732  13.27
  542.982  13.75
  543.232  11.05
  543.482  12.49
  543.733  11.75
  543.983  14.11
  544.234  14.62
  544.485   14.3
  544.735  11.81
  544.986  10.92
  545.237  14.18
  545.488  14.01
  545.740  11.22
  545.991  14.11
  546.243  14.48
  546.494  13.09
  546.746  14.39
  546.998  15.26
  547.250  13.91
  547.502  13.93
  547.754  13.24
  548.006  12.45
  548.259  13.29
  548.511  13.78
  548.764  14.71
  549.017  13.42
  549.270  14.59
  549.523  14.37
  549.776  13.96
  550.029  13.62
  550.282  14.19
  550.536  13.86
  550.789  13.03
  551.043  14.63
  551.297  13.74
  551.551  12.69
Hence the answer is 13.5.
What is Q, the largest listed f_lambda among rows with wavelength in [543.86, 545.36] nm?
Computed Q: 14.62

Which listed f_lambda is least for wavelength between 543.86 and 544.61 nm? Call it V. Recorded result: 14.11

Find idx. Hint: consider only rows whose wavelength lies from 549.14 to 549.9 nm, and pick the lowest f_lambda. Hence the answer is 13.96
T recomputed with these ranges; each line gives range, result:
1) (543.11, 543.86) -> 11.8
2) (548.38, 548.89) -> 14.2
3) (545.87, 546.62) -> 13.9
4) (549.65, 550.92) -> 13.7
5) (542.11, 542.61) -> 13.9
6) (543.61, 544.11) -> 12.9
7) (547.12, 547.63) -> 13.9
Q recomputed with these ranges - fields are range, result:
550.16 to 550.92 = 14.19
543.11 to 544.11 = 14.11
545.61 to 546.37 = 14.48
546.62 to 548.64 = 15.26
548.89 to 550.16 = 14.59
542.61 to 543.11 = 13.75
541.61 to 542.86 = 14.97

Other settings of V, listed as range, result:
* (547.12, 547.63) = 13.91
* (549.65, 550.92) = 13.03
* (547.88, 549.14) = 12.45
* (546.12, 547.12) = 13.09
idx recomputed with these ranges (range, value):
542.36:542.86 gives 13.27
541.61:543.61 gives 11.05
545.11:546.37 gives 11.22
